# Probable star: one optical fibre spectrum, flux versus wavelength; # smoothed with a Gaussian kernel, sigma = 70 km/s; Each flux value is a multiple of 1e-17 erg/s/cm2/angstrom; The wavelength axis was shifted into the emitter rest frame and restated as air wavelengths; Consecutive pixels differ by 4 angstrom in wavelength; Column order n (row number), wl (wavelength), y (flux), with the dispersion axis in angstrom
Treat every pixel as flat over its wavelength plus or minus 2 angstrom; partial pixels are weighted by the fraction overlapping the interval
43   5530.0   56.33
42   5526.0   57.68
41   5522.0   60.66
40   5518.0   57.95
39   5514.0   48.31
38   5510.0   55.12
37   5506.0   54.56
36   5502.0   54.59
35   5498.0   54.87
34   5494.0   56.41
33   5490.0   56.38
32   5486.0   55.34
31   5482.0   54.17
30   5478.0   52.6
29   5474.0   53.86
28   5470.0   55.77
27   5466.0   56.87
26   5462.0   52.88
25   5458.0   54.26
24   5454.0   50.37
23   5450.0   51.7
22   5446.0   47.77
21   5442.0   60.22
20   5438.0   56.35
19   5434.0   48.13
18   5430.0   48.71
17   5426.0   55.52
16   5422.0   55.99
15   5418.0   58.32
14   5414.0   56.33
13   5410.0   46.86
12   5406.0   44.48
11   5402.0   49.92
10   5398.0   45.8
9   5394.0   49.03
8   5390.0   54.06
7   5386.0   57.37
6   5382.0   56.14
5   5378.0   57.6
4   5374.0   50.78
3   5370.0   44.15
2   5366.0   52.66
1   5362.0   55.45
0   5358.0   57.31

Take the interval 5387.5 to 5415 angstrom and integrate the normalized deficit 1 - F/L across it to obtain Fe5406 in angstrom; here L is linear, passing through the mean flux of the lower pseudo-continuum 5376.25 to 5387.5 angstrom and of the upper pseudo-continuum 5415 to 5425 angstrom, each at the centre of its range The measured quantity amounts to 3.7 angstrom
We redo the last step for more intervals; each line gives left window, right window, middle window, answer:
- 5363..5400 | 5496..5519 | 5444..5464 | 0.7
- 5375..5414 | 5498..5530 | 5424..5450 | 0.1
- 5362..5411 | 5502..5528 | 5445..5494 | 0.2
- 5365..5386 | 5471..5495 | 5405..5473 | 1.0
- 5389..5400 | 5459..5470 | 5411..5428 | -1.6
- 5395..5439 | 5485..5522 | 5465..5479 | -0.3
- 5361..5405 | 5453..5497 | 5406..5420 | 0.1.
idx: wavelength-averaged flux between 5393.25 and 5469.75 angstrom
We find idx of 52.2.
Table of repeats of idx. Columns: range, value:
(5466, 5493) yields 54.9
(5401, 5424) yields 52.1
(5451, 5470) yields 53.7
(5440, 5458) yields 52.7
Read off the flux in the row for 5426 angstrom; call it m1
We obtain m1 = 55.52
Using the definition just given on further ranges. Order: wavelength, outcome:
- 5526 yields 57.68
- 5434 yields 48.13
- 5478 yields 52.6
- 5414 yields 56.33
